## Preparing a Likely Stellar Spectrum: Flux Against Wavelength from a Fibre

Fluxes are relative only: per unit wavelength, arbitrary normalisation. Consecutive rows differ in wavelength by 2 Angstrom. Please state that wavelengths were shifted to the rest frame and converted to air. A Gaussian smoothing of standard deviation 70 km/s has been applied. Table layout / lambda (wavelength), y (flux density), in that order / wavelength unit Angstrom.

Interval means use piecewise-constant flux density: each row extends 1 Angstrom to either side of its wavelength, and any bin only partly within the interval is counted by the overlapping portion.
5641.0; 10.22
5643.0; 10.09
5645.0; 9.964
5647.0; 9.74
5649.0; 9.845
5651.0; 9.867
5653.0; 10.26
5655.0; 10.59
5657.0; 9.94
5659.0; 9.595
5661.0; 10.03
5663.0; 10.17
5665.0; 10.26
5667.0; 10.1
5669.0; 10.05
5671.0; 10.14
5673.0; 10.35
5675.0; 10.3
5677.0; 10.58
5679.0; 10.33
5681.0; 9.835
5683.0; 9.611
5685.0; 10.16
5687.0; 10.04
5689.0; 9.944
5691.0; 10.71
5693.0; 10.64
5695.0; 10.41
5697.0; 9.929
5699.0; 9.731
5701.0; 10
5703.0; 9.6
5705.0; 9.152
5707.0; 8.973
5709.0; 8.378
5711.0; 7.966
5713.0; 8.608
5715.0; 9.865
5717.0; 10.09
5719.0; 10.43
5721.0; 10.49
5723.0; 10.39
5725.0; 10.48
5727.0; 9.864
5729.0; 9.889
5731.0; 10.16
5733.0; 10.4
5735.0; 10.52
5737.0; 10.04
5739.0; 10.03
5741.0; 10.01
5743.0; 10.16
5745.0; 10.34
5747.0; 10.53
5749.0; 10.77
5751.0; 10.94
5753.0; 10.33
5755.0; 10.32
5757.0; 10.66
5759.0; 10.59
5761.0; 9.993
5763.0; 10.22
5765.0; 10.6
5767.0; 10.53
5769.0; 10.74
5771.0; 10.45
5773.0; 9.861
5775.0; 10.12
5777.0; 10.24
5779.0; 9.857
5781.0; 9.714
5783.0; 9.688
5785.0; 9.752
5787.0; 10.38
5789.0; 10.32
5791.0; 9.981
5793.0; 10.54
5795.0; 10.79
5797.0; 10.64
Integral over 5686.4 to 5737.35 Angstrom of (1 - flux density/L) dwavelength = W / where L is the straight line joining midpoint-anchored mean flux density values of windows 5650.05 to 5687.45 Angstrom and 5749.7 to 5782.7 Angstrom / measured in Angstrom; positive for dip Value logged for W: 1.7 Angstrom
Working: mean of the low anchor 10.1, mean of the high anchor 10.3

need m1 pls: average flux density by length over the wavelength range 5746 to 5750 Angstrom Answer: 10.6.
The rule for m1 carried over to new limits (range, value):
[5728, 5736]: 10.2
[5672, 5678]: 10.4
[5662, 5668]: 10.2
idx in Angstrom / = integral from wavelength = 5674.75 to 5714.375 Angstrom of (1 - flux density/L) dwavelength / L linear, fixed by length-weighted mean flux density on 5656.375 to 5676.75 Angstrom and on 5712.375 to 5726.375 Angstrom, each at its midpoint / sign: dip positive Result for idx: 1.4 Angstrom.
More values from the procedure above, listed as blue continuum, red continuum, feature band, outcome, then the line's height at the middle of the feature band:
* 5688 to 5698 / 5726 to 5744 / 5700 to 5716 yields 1.85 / 10.3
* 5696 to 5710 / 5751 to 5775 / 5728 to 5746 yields -0.37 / 9.97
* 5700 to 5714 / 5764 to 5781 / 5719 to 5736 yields -1.67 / 9.36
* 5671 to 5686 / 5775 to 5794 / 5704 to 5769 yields 0.26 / 10.1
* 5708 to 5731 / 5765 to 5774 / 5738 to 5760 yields -0.66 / 10.1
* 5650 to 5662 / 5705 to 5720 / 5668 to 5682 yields -0.67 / 9.76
